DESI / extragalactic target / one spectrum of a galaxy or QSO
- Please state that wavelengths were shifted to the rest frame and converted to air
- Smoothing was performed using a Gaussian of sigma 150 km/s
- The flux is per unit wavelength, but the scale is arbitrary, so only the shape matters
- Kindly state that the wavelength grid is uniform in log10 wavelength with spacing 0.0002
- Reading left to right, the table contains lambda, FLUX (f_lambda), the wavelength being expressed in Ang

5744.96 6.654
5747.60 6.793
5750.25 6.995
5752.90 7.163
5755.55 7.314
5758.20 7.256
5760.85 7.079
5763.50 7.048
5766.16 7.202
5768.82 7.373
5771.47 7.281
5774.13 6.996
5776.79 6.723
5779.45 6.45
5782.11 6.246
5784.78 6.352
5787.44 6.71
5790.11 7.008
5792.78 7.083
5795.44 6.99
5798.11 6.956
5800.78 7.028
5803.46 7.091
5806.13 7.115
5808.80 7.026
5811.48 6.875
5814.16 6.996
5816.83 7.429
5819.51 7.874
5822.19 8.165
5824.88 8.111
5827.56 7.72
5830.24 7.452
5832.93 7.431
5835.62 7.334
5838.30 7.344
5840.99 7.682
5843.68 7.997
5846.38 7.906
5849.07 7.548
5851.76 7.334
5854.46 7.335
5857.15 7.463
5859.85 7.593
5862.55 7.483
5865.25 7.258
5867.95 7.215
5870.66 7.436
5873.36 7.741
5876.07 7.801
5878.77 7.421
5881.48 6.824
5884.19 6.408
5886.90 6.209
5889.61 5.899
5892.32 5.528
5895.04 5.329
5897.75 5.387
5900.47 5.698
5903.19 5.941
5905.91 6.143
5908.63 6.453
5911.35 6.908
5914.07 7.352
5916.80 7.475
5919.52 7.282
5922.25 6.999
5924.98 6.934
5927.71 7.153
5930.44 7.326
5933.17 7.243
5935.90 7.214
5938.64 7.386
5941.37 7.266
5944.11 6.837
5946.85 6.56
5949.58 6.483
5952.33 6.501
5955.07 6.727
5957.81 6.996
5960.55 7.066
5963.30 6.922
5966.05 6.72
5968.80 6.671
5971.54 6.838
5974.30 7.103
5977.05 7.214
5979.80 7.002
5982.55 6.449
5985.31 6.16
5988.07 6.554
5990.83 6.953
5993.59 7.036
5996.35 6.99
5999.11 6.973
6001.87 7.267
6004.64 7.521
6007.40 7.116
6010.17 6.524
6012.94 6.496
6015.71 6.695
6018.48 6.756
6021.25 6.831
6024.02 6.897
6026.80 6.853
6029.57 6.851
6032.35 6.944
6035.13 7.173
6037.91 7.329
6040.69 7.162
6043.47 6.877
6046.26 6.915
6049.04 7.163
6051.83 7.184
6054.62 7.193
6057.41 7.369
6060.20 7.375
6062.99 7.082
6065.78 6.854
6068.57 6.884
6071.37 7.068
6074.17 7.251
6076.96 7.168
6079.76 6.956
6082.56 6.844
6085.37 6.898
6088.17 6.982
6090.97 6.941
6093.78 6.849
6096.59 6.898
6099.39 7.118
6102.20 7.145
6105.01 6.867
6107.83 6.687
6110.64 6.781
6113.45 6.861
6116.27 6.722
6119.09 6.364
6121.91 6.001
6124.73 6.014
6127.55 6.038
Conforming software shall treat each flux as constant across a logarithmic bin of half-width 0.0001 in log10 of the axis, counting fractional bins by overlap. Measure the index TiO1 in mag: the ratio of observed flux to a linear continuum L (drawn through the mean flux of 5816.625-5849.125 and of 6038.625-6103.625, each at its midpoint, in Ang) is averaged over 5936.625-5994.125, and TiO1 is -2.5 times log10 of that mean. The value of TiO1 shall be 0.08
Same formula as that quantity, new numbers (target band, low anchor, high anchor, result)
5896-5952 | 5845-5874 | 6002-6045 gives 0.07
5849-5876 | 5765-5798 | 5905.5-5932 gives -0.07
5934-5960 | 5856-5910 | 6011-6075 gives -0.02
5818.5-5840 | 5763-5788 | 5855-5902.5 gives -0.13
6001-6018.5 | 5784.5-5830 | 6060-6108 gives 0.02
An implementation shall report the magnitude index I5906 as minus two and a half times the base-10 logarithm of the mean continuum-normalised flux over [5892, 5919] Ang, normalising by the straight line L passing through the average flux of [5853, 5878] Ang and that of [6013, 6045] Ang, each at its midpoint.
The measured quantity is 0.17 mag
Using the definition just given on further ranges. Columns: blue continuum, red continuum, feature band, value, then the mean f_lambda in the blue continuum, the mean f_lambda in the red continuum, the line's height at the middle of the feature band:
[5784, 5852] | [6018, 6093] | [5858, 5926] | 0.076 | 7.34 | 7.03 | 7.24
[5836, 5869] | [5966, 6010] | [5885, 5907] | 0.257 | 7.51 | 6.91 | 7.32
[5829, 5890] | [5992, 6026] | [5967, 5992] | 0.037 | 7.33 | 6.92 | 7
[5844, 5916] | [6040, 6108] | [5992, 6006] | -0.029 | 6.85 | 7.03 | 6.96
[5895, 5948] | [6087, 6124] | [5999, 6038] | -0.025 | 6.78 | 6.77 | 6.78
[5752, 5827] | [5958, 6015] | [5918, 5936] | -0.033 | 7.11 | 6.88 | 6.95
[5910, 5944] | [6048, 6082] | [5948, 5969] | 0.065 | 7.2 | 7.12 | 7.18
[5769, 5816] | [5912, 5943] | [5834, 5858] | -0.078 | 6.9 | 7.23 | 7.03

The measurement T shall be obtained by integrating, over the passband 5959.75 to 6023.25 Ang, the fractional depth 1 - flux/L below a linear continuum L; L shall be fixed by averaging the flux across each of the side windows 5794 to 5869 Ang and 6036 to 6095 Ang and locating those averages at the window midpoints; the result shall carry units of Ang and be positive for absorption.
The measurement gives 2.8 Ang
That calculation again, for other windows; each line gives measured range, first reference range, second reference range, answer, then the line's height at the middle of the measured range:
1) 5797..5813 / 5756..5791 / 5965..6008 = -0.2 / 6.91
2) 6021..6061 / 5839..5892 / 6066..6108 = -0.3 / 7.03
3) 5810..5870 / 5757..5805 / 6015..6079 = -4.8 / 6.96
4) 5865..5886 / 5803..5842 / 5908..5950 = 0.1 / 7.27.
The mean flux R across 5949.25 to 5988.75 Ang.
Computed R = 6.77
